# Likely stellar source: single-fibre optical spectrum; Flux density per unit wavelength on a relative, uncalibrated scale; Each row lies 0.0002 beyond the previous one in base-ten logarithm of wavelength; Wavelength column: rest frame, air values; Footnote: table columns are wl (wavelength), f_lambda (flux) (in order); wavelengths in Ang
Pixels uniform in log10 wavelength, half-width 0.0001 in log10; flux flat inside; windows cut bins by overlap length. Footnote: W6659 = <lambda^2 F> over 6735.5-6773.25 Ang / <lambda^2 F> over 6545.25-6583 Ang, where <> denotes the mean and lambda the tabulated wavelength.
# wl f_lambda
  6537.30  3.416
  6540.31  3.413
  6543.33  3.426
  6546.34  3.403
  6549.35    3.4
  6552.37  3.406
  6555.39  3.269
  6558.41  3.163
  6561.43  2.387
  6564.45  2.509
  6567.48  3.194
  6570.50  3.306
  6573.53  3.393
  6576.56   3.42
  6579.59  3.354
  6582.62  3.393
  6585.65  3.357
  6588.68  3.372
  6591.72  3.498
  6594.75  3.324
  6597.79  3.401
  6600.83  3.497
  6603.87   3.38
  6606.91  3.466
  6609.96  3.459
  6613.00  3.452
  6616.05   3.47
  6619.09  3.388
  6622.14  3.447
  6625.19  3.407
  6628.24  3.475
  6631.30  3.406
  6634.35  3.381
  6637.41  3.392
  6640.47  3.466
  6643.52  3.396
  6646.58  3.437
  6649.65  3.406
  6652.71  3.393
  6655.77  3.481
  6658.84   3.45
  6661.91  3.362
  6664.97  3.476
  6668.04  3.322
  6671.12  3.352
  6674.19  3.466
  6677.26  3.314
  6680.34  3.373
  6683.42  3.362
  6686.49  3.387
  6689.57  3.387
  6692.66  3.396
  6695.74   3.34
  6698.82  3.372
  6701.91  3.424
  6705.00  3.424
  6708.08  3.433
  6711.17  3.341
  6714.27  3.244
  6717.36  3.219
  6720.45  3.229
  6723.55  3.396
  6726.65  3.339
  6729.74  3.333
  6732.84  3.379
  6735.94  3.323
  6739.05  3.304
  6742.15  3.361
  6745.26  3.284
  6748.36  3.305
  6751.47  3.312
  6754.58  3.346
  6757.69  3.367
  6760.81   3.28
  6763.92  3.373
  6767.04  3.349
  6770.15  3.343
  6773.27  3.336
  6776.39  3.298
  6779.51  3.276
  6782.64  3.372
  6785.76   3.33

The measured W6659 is 1.10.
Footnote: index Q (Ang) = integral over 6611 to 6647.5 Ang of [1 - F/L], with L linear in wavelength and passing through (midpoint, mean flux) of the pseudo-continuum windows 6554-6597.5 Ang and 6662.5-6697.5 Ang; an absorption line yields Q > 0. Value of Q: -1.41 Ang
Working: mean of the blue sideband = 3.22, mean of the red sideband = 3.38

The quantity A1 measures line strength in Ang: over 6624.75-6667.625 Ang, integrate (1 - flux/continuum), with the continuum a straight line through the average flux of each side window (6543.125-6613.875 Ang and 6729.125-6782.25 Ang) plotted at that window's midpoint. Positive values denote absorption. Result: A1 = -1.4 Ang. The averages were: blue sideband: 3.3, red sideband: 3.33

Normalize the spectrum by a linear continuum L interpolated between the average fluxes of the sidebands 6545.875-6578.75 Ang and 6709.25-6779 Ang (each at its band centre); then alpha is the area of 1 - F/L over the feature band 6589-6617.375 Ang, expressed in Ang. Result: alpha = -2.09 Ang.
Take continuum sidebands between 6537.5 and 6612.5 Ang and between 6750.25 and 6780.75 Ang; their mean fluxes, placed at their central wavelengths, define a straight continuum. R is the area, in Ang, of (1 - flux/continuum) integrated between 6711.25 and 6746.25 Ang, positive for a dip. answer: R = 0.1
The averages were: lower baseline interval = 3.3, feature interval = 3.31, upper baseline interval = 3.33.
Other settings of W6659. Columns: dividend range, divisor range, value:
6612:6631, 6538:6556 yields 1.04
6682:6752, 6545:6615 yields 1.06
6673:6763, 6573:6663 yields 1.01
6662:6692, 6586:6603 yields 1.02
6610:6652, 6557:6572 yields 1.20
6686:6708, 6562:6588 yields 1.09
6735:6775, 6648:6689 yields 1.01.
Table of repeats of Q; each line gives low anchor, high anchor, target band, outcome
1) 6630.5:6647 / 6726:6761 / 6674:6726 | 0.1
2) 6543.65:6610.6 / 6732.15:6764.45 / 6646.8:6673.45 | -0.8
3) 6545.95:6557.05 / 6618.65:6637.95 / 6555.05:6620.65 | 1.8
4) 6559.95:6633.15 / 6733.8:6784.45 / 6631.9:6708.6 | -1.7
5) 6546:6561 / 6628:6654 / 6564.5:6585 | 0.1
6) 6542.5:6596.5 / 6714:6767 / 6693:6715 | -0.5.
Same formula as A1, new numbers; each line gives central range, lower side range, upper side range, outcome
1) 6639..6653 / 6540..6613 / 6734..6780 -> -0.5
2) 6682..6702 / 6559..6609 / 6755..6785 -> -0.4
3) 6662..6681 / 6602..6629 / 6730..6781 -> 0.1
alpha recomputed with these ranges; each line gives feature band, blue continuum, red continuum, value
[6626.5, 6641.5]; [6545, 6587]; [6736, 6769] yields -0.8 Ang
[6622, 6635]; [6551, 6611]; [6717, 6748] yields -0.5 Ang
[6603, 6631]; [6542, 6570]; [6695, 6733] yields -1.9 Ang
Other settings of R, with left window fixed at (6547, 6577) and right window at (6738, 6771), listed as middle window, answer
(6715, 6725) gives 0.1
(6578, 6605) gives -1.9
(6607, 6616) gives -0.8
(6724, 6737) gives -0.2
